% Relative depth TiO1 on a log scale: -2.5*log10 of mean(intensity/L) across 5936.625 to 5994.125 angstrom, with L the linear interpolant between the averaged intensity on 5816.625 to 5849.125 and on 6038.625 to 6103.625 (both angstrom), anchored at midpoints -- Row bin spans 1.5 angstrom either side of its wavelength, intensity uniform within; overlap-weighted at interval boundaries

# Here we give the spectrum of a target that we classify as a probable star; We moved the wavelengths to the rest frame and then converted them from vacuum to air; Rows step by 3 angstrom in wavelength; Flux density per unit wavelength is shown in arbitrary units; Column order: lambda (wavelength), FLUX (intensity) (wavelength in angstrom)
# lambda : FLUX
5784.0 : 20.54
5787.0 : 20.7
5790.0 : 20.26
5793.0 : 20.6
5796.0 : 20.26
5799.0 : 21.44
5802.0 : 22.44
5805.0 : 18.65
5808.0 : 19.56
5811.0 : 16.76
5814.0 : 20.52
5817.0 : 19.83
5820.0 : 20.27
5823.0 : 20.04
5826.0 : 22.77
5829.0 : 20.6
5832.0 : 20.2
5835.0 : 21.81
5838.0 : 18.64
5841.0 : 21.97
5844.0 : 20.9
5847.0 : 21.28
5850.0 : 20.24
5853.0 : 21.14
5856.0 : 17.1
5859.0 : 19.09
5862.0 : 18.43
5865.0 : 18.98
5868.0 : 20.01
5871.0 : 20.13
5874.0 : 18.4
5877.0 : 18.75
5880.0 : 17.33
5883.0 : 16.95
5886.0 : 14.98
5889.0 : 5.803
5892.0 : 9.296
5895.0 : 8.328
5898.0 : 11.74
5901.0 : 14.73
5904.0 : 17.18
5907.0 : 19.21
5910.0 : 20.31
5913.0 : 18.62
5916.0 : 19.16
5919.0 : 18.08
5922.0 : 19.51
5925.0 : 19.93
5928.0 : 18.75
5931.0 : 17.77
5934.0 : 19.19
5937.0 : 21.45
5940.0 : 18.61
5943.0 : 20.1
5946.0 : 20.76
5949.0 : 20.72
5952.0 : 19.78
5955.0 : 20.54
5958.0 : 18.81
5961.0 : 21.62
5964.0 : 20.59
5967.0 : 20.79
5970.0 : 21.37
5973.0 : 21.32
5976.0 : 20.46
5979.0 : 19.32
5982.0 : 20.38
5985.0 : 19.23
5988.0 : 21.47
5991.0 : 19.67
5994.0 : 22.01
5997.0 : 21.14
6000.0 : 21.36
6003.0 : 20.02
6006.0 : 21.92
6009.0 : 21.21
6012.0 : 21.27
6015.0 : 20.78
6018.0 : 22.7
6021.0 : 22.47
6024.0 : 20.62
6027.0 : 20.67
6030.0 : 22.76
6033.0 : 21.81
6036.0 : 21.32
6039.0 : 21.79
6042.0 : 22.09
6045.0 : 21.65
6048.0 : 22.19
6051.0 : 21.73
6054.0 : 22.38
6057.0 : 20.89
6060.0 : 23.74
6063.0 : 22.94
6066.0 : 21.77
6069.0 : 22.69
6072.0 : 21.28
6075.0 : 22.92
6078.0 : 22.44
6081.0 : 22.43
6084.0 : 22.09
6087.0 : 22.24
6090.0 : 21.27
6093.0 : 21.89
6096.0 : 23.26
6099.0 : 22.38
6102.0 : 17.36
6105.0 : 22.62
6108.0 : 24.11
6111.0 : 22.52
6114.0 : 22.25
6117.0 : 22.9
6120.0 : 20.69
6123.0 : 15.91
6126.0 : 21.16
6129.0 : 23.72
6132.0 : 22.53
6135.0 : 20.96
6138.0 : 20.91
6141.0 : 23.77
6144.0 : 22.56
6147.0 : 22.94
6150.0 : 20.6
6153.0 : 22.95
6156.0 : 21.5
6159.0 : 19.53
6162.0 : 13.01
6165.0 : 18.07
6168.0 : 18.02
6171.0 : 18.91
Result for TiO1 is 0.05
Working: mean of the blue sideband 20.8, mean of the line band 20.4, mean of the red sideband 22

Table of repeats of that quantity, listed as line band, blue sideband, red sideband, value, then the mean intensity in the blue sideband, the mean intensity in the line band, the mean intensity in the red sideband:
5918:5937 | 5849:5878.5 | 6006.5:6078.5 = 0.06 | 19.2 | 19.1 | 21.9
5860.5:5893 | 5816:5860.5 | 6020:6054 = 0.25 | 20.4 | 16.4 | 21.8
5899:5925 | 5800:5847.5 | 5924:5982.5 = 0.11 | 20.4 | 18.3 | 20.1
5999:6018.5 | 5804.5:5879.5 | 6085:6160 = -0.02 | 19.8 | 21.3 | 21.7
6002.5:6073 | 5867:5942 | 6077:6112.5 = -0.07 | 17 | 21.8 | 22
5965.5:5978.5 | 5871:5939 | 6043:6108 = -0.11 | 16.7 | 20.9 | 22.1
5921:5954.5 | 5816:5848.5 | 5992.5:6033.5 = 0.08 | 20.8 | 19.7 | 21.5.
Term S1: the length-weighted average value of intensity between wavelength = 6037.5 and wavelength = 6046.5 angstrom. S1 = 21.8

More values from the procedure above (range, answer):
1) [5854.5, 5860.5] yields 18.1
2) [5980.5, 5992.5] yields 20.2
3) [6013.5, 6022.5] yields 22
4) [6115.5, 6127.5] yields 20.2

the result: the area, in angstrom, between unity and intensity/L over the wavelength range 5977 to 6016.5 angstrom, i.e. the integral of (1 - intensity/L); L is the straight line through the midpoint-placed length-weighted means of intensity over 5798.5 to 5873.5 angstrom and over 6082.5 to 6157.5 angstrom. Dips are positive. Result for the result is 0.6 angstrom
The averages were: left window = 20.1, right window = 21.8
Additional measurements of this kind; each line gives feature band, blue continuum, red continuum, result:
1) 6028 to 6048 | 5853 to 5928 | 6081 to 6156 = -1.8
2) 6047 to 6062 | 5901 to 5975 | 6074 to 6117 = -0.5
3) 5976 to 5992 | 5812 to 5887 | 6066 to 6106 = 0.7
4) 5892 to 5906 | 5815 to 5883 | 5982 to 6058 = 5.2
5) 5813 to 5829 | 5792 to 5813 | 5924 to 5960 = -0.6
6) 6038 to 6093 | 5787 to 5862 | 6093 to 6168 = -3.2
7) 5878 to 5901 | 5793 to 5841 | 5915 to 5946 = 8.5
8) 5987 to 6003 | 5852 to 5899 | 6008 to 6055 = -0.5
